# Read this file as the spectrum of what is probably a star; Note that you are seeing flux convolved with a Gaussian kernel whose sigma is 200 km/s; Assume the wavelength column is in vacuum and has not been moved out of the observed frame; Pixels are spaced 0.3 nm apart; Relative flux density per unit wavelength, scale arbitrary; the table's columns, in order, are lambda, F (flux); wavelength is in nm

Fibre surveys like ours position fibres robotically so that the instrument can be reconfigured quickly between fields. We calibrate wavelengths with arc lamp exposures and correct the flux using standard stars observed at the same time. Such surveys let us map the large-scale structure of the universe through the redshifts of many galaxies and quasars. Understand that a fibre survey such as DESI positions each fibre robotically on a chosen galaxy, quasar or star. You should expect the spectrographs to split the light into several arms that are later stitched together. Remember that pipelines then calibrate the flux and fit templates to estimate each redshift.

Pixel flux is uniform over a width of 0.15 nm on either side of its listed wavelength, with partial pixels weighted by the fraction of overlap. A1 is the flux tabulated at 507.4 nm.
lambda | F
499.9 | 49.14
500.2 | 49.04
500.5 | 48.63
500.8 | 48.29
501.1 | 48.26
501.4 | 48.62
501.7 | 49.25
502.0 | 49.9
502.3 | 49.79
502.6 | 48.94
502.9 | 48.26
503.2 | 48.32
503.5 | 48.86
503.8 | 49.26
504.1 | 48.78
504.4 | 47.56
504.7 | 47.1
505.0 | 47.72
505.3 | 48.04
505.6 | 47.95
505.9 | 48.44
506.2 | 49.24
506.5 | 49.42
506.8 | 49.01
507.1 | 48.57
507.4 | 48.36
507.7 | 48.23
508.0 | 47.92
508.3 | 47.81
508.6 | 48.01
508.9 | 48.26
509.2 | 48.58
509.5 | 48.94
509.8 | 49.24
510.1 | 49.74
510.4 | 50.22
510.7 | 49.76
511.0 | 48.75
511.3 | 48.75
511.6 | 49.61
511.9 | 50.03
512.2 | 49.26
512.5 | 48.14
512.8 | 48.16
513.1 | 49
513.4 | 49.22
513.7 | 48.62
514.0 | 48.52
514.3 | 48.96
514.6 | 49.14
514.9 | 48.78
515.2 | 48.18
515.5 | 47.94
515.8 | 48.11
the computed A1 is 48.36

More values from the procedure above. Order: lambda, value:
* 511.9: 50.03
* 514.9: 48.78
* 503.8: 49.26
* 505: 47.72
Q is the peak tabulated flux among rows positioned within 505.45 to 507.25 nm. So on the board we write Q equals 49.42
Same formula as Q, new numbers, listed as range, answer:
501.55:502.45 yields 49.9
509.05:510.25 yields 49.74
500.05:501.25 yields 49.04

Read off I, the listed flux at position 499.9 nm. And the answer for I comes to 49.14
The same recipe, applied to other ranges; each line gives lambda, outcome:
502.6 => 48.94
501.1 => 48.26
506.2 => 49.24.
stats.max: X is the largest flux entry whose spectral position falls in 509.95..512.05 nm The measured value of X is 50.22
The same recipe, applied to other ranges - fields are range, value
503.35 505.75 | 49.26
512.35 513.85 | 49.22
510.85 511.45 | 48.75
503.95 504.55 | 48.78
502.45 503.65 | 48.94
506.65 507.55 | 49.01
